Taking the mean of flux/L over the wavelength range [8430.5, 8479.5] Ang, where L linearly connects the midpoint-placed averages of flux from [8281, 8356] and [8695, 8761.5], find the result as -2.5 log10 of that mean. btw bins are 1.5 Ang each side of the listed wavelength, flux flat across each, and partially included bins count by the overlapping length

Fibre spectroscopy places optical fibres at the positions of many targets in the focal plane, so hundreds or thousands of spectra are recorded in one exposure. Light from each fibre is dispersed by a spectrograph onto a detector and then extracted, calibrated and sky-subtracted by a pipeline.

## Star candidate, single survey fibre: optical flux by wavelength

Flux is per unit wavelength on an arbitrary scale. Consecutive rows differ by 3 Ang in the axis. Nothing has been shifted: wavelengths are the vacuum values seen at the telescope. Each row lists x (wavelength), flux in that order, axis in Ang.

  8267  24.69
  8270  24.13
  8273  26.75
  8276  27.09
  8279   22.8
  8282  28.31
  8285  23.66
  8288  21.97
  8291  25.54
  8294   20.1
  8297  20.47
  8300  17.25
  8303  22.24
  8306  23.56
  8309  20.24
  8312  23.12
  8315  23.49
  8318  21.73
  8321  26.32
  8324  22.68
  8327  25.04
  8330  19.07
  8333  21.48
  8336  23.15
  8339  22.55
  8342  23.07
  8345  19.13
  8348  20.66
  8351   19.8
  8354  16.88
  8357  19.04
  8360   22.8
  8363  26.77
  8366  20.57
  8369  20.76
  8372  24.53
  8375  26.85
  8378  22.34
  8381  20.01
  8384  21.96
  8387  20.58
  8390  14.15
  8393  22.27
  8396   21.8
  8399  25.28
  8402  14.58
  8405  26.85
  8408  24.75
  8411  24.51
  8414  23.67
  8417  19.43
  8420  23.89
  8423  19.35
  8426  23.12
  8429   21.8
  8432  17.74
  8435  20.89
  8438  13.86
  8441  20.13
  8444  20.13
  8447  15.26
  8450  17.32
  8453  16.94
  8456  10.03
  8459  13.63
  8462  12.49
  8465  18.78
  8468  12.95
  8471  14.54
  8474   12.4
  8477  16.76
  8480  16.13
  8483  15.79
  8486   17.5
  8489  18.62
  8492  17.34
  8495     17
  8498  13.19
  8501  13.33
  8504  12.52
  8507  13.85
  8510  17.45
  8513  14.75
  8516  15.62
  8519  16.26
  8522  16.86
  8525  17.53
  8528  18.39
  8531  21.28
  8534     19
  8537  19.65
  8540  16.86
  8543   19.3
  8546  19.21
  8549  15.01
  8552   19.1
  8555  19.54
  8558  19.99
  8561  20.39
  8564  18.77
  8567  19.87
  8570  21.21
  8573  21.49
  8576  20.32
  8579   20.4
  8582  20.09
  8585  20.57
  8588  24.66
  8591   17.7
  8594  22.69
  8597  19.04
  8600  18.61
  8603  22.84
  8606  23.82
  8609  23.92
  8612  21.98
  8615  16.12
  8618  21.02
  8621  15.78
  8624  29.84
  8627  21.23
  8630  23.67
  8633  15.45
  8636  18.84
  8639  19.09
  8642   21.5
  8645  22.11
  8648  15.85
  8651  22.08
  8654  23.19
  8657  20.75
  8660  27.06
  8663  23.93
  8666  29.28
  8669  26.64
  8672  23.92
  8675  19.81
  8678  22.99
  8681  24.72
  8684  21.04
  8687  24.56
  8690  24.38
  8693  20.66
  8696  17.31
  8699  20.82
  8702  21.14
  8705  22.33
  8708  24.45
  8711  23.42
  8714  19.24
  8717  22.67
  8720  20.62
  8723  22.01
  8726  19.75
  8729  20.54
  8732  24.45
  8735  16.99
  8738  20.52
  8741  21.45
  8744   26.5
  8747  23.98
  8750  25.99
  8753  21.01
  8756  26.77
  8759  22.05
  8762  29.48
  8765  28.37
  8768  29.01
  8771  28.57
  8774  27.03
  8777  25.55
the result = 0.36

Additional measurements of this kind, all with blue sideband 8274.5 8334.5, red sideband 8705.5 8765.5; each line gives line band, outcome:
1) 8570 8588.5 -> 0.089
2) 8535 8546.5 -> 0.217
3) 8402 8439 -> 0.067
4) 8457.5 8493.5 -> 0.416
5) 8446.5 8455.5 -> 0.392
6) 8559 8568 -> 0.163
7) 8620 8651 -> 0.120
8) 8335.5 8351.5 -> 0.070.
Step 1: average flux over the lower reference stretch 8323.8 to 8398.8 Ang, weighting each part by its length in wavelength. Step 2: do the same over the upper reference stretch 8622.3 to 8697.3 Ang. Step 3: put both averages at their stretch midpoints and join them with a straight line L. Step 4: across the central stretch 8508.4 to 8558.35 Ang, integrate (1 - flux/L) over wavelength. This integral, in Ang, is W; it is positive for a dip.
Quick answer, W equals 9.3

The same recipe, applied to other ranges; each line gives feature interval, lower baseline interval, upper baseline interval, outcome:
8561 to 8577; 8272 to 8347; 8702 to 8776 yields 2.0 Ang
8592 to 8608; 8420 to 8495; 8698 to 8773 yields -0.9 Ang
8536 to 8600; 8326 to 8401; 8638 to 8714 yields 6.9 Ang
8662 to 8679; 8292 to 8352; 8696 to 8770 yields -1.3 Ang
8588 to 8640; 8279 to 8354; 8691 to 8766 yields 3.7 Ang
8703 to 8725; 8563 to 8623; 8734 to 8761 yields 0.5 Ang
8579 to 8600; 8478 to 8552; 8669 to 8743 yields -2.1 Ang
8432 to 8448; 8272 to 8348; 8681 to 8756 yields 3.1 Ang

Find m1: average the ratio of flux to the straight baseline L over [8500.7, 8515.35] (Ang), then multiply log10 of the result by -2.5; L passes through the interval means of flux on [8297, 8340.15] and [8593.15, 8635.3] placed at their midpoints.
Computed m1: 0.424 mag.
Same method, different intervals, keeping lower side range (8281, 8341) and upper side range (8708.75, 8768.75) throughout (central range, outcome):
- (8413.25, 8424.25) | 0.060 mag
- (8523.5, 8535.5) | 0.199 mag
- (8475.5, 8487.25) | 0.350 mag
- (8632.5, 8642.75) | 0.219 mag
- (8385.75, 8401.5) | 0.114 mag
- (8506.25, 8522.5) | 0.399 mag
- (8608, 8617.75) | 0.122 mag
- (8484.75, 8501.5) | 0.365 mag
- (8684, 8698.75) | 0.075 mag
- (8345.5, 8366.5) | 0.088 mag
